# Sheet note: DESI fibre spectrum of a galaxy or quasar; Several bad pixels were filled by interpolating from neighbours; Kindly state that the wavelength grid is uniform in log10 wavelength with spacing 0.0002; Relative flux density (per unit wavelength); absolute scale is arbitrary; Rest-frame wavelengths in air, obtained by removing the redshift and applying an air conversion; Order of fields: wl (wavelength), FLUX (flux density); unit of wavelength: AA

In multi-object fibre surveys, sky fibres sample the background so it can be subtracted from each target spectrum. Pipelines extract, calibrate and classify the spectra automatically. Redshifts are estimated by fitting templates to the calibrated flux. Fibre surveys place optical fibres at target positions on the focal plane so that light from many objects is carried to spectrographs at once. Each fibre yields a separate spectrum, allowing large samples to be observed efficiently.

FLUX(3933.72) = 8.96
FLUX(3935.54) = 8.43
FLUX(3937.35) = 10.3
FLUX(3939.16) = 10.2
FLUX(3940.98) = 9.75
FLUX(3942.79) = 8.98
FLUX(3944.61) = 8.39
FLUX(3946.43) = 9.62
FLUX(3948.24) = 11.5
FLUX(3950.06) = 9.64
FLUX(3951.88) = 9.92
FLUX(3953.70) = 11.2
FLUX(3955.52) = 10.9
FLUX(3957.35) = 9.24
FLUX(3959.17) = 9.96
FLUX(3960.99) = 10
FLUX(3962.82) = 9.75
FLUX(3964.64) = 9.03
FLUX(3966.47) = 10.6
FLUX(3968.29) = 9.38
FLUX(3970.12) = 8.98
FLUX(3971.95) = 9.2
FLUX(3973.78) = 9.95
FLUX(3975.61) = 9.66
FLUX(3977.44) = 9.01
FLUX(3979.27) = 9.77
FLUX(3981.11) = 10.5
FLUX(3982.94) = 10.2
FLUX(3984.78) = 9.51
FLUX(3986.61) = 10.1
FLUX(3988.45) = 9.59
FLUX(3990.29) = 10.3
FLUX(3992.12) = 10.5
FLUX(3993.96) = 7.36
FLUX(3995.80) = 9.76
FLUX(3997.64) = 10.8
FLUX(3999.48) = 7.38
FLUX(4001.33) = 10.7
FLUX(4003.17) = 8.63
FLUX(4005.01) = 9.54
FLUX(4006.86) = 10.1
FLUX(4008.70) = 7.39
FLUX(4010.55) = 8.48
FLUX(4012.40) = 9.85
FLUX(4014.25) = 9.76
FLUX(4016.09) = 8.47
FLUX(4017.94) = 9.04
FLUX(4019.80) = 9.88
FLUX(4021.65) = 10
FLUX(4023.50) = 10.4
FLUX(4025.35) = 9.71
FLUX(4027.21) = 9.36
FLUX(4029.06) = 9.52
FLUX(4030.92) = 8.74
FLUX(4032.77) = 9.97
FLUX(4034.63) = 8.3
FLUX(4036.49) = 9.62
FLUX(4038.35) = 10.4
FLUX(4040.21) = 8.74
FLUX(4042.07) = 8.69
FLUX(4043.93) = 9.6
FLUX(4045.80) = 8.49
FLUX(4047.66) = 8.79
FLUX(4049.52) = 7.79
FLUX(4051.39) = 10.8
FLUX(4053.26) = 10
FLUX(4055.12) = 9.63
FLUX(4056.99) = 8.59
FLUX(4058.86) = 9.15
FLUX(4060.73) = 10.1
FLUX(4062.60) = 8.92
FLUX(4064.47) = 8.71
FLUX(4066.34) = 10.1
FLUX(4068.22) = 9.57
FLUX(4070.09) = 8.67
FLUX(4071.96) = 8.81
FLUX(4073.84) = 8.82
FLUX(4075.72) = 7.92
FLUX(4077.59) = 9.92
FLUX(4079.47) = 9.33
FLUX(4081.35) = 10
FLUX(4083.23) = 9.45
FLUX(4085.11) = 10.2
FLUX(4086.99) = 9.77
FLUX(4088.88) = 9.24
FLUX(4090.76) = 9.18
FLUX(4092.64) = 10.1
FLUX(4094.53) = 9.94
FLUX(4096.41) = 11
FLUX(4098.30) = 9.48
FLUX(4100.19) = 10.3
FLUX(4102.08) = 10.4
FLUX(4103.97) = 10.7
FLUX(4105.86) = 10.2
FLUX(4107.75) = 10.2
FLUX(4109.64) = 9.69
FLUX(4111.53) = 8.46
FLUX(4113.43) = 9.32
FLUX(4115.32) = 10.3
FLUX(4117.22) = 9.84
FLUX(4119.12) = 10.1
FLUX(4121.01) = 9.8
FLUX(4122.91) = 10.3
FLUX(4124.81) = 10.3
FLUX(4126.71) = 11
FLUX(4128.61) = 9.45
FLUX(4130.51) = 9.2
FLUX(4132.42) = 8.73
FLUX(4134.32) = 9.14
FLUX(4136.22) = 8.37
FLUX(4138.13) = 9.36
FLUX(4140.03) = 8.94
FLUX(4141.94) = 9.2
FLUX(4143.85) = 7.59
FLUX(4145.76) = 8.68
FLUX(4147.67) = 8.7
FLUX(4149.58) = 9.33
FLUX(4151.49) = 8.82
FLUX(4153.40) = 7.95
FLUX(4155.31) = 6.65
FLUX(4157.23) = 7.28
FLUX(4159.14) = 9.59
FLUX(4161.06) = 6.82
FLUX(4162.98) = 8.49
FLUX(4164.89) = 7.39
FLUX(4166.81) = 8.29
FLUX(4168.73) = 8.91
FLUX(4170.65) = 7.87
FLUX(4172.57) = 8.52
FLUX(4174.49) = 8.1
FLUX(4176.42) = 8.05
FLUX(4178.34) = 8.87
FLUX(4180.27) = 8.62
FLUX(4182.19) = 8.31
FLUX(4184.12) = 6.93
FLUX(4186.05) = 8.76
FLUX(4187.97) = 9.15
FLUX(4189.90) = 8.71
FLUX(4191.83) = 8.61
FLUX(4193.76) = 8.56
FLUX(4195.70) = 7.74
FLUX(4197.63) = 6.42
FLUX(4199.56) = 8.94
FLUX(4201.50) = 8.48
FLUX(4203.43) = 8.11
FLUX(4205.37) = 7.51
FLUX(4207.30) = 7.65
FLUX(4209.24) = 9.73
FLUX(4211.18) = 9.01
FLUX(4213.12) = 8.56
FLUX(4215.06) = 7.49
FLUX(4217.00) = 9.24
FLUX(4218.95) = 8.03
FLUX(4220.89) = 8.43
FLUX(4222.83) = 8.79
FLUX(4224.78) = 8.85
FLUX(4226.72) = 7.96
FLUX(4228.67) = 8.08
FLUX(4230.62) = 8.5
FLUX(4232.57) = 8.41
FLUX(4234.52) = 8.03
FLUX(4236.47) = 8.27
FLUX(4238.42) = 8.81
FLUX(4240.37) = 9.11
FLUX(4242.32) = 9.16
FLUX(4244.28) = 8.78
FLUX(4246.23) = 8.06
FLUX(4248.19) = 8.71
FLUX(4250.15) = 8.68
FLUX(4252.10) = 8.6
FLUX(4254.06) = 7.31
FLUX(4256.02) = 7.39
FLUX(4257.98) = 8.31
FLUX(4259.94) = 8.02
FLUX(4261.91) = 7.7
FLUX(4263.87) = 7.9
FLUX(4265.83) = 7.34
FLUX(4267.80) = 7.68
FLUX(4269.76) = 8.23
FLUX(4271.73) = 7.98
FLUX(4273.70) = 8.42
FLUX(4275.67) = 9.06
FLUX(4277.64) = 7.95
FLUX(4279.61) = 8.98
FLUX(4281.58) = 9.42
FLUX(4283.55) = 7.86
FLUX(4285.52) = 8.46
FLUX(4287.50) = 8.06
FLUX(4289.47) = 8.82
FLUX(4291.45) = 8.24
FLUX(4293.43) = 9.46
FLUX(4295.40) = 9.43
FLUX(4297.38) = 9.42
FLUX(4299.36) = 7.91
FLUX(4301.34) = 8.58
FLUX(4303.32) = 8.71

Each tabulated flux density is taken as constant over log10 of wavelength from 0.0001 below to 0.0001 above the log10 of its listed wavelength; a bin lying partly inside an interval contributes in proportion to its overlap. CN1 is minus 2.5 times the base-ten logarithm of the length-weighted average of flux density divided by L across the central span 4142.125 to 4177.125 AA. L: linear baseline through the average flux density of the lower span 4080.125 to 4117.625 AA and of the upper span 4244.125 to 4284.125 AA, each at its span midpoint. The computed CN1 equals 0.13 mag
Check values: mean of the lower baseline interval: 9.88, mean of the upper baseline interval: 8.2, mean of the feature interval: 8.19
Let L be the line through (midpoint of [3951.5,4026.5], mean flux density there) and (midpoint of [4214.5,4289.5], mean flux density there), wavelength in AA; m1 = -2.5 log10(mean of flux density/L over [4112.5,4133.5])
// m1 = -0.10 mag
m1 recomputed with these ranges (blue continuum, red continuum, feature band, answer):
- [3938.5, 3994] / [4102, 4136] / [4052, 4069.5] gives 0.04 mag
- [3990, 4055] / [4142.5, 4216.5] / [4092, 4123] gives -0.14 mag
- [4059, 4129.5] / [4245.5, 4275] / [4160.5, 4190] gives 0.08 mag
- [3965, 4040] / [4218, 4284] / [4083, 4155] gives -0.07 mag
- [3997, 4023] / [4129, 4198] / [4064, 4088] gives -0.05 mag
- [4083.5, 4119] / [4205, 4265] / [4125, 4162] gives 0.09 mag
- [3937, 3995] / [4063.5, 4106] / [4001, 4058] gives 0.04 mag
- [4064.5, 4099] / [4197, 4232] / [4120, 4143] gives -0.05 mag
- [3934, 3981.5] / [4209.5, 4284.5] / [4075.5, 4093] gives -0.05 mag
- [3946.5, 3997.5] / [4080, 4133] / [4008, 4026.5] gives 0.06 mag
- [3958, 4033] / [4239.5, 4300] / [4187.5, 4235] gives 0.04 mag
